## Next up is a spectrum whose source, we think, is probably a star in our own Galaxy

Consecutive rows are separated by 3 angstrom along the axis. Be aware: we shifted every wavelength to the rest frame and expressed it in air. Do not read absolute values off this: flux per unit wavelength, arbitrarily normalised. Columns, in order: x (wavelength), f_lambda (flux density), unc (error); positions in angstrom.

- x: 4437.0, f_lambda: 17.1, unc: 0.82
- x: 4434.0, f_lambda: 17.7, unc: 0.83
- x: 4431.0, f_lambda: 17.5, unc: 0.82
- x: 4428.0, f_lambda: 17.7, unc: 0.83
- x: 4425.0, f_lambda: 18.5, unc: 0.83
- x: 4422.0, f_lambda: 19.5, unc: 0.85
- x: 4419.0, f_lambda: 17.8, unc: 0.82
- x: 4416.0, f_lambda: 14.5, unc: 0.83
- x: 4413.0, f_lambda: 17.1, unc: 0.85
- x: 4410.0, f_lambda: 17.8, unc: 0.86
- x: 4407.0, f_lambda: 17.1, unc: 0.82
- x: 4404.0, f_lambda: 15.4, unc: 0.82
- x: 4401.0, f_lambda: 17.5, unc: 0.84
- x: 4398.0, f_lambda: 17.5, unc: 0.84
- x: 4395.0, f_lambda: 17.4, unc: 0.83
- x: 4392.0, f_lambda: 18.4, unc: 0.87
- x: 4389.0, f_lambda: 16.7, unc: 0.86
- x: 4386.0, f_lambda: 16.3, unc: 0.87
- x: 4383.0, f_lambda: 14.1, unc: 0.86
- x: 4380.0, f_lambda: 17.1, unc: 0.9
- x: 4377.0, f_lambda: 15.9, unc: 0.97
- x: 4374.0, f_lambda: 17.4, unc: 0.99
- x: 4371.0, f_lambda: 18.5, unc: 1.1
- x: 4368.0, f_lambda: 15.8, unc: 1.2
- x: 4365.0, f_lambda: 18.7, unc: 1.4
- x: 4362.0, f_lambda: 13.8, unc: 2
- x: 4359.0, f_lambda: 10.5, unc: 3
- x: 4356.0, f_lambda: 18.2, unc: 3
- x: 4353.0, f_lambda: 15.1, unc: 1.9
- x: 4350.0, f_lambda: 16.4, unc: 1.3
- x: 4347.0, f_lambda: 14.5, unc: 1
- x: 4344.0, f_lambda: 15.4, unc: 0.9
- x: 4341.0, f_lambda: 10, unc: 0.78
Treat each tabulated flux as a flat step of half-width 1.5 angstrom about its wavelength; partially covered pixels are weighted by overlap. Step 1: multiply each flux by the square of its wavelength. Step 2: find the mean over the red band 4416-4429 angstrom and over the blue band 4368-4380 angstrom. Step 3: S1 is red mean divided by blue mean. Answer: 1.1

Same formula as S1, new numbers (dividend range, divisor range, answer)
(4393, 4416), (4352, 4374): 1.09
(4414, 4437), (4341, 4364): 1.24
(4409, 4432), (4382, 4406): 1.06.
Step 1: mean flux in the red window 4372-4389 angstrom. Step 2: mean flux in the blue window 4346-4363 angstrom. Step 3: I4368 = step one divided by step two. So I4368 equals 1.10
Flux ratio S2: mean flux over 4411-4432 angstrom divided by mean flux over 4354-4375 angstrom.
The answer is 1.09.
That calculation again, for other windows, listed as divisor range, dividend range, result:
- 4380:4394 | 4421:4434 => 1.10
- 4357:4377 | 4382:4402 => 1.07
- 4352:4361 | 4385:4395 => 1.18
